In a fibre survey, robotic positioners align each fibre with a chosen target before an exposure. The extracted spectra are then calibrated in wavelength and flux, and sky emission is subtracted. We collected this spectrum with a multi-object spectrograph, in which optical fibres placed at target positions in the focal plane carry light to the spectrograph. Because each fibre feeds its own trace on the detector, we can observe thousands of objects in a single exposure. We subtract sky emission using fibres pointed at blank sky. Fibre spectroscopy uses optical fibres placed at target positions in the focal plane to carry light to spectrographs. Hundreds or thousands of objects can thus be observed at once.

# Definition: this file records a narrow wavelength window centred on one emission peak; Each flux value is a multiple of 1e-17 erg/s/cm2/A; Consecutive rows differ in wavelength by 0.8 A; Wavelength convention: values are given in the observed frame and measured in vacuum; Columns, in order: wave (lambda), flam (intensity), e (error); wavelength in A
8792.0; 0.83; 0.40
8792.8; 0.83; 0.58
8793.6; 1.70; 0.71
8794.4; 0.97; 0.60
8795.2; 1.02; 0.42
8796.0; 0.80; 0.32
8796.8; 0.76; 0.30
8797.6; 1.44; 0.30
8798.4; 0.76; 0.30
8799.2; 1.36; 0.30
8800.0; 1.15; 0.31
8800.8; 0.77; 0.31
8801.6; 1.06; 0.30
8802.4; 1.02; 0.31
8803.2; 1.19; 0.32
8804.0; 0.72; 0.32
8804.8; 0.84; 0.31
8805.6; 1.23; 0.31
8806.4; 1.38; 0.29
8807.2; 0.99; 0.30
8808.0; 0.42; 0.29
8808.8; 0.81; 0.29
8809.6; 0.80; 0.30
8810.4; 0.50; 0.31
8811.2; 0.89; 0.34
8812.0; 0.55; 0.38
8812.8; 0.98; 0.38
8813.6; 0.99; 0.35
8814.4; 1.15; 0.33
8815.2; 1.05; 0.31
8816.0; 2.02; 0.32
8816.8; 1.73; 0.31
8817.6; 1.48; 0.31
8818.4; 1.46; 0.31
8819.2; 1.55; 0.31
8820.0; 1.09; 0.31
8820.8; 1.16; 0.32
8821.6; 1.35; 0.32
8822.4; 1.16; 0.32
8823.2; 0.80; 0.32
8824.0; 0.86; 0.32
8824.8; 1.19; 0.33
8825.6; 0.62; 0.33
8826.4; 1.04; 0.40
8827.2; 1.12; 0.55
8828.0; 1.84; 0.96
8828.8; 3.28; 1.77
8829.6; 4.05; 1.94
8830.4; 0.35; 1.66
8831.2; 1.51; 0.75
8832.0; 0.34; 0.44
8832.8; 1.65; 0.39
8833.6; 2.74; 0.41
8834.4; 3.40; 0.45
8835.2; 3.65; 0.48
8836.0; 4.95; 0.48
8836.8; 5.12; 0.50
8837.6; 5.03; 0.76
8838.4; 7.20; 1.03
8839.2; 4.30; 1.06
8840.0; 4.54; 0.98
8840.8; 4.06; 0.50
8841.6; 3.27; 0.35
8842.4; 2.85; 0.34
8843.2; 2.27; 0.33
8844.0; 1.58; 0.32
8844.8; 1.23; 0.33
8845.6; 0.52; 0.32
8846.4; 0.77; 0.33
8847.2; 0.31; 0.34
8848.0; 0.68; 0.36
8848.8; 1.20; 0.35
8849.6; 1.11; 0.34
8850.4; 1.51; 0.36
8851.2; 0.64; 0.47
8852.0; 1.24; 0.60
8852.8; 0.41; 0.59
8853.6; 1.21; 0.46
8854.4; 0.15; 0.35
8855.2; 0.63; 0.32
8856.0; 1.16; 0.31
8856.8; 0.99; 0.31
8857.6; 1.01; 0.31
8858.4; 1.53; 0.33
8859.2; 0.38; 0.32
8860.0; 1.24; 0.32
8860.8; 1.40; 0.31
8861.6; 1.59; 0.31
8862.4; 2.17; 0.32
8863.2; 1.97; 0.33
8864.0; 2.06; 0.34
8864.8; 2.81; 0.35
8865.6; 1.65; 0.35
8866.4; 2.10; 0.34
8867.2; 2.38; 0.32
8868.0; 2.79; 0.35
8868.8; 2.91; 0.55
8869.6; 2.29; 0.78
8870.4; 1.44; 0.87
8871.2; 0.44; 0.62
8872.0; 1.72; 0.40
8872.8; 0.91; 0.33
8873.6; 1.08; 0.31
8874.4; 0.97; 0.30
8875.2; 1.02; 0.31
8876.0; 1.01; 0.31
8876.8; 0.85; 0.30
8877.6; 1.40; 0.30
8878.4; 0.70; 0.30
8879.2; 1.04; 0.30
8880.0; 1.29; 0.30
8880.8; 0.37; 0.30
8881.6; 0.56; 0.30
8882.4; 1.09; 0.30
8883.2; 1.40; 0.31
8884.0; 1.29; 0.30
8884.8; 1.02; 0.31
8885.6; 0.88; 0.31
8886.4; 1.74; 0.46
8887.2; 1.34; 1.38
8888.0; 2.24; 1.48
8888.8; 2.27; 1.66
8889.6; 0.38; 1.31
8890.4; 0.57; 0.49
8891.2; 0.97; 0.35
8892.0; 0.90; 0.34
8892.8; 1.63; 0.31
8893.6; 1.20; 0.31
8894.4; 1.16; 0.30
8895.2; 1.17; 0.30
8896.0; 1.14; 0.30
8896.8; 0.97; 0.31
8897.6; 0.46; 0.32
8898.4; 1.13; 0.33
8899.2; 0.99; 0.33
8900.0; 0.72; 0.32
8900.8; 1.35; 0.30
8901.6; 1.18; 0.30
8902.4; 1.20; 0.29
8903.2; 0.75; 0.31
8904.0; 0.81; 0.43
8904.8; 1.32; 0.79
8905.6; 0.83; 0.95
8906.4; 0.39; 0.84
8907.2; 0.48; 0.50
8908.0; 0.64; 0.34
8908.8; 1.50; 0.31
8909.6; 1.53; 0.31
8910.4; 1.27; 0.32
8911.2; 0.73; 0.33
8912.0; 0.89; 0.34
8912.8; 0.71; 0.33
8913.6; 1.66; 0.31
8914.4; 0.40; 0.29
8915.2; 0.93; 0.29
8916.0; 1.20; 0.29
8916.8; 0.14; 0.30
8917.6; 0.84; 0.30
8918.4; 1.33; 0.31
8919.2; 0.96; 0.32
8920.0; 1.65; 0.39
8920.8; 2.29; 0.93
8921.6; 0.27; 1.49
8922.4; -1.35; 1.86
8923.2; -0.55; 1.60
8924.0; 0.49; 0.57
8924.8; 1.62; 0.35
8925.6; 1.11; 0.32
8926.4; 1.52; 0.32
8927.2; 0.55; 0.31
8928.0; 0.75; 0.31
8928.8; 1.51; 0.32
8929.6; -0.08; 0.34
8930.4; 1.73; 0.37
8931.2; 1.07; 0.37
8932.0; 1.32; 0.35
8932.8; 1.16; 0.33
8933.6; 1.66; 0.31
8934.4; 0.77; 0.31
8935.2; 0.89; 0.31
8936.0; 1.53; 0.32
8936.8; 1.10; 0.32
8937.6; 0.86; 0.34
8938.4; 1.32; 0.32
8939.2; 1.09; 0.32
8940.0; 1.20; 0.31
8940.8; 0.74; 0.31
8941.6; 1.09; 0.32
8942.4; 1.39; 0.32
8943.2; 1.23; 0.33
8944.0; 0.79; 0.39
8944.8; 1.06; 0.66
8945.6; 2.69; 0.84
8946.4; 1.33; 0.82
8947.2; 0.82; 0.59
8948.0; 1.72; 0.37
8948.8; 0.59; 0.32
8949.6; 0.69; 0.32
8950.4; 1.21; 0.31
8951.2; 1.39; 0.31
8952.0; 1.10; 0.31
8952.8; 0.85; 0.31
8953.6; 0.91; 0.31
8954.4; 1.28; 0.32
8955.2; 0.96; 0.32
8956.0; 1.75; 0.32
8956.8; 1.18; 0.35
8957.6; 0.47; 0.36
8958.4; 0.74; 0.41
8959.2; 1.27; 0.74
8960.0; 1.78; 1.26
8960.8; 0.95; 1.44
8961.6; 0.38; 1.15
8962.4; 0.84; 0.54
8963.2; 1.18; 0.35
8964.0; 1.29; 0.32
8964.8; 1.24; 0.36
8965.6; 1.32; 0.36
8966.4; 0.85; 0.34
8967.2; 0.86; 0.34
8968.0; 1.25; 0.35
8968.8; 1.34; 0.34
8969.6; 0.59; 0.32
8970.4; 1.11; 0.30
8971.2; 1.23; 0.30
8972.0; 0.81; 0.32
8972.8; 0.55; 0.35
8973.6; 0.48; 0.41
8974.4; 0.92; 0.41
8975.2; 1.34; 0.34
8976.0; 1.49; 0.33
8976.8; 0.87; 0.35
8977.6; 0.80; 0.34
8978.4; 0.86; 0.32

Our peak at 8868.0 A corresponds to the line [N II]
